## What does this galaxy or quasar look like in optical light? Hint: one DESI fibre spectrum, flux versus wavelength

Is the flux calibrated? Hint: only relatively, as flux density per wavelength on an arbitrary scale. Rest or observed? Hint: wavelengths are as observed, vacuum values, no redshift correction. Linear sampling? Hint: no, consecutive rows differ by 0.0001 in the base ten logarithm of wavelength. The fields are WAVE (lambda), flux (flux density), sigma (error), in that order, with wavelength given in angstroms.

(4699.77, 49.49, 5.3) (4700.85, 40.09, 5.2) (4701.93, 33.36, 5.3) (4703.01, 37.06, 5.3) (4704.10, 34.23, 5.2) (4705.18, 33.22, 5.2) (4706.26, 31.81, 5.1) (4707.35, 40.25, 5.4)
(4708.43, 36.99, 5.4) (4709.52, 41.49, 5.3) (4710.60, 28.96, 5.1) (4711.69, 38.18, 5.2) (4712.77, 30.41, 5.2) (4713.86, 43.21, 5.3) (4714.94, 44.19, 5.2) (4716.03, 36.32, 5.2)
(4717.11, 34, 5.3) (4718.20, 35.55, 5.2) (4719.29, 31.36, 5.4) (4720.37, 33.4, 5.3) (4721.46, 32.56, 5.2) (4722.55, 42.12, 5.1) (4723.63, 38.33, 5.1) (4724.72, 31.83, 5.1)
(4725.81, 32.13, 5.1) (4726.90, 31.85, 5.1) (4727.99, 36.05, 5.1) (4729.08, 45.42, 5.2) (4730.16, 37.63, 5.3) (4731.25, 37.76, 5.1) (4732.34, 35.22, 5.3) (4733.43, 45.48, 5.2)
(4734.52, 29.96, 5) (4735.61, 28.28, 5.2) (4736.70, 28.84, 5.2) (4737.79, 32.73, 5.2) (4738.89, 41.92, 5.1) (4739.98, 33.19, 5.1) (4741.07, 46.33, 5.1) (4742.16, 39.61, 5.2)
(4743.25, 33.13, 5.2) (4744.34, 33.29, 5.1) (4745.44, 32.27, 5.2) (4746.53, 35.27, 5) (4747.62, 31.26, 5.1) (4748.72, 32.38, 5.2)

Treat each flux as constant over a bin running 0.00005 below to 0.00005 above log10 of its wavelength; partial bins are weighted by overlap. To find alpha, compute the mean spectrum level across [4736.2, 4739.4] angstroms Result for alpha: 34.4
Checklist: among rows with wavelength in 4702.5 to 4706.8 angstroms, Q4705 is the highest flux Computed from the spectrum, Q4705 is 37.06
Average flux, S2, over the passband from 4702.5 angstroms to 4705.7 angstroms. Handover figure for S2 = 34.8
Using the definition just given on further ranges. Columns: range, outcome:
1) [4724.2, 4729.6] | 35.4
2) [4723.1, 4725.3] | 34.9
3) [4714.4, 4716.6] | 40.2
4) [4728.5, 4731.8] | 40.3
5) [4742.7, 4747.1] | 33.5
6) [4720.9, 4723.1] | 37.4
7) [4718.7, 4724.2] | 35.6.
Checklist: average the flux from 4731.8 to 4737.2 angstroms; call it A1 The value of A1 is 33.6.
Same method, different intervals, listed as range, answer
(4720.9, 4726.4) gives 35.3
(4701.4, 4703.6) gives 35.1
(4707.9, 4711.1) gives 35.9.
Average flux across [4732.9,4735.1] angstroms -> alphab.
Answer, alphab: 37.5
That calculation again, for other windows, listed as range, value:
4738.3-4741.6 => 40.3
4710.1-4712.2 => 33.5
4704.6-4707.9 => 35.1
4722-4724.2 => 40.2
